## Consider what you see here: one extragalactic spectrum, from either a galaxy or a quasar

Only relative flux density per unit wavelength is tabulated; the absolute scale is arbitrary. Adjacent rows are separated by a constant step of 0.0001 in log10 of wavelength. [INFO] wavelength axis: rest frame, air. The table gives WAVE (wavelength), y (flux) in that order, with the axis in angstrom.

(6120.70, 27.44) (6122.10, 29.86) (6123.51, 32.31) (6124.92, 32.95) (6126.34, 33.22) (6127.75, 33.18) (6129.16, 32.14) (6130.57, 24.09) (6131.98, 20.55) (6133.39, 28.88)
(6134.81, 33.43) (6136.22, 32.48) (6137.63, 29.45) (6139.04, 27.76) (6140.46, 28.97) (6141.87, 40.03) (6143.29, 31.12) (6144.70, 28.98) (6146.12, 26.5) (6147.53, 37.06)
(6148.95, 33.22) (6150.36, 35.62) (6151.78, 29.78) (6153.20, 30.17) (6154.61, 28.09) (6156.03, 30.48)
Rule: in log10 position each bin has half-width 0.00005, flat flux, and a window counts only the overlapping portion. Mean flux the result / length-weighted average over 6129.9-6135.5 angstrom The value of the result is 26.7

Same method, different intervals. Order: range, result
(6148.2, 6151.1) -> 34.4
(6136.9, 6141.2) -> 28.9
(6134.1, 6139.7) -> 30.8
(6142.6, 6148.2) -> 30.9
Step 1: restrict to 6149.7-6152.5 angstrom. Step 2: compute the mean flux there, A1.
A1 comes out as 32.6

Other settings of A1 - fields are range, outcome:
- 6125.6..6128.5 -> 33.1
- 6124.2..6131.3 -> 31.1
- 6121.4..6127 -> 32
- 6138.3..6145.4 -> 31.4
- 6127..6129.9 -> 32.6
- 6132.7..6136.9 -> 31.6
